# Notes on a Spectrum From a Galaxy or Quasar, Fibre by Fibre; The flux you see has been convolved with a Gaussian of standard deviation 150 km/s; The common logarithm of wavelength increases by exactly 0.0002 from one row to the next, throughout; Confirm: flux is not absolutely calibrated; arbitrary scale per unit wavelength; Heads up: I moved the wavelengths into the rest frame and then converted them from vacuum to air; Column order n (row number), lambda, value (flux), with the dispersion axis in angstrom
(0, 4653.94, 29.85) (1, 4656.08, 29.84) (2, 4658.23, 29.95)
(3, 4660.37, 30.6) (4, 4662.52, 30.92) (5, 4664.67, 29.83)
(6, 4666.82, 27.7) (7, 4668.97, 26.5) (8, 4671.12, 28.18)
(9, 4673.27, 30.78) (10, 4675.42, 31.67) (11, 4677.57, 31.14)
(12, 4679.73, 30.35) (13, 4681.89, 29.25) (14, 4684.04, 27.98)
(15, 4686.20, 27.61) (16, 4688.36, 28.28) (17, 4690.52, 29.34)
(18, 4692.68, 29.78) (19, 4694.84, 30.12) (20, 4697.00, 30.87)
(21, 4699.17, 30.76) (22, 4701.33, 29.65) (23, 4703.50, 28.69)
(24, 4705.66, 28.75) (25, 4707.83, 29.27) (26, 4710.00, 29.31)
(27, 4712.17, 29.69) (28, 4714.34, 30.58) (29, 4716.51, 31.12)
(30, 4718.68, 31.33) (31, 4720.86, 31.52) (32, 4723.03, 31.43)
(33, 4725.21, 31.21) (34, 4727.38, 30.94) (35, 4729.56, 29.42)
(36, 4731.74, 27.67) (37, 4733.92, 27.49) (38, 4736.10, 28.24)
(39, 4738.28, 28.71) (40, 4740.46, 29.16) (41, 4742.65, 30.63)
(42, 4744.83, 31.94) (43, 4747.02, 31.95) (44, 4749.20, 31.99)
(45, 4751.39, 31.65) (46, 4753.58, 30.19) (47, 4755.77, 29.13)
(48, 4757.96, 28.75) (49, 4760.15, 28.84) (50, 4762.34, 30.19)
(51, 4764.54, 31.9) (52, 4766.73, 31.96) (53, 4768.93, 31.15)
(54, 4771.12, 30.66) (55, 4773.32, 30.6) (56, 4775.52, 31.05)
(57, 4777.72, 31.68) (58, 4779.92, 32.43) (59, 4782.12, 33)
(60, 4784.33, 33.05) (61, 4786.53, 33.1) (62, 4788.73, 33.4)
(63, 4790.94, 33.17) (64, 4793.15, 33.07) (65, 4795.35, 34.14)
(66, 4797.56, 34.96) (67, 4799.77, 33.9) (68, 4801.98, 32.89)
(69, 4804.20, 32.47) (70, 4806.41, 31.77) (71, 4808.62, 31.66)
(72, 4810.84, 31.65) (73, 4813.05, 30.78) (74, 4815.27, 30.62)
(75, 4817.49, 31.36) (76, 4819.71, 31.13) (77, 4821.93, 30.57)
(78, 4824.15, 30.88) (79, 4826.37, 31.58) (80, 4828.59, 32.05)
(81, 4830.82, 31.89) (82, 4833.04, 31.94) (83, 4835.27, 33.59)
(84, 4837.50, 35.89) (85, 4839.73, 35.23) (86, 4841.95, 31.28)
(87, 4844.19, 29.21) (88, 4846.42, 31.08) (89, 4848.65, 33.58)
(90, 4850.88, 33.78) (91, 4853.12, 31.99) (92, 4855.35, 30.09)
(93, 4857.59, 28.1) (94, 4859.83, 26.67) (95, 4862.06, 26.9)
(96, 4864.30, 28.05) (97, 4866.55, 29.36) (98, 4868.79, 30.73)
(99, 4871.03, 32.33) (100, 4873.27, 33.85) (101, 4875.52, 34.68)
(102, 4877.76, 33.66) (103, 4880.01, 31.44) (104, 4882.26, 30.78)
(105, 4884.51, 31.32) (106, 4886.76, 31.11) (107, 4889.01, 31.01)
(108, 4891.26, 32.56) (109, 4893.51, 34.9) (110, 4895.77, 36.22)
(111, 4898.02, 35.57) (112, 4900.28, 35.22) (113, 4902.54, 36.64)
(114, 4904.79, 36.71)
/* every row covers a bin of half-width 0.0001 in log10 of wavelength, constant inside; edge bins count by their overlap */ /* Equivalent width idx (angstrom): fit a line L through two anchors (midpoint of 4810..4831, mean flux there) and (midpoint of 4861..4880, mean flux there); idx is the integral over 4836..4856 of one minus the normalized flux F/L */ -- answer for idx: -0.84 angstrom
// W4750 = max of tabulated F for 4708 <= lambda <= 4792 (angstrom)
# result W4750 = 33.4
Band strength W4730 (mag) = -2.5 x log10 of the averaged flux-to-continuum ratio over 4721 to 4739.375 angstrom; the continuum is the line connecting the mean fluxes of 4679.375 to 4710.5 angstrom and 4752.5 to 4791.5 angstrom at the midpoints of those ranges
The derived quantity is 0.03 mag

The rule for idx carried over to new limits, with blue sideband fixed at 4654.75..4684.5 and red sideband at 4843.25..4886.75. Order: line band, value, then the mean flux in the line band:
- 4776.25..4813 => -2.8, 32.8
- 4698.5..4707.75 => 0.2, 29.4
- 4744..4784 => -1.1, 31.1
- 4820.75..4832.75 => -0.3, 31.4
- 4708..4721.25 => -0.2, 30.4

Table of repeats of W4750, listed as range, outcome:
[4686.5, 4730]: 31.52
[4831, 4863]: 35.89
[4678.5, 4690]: 30.35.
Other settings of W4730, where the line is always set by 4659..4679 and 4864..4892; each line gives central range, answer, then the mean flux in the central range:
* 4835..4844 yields -0.07 mag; 33.5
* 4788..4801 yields -0.10 mag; 33.8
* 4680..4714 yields 0.02 mag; 29.3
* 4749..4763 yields 0.02 mag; 30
